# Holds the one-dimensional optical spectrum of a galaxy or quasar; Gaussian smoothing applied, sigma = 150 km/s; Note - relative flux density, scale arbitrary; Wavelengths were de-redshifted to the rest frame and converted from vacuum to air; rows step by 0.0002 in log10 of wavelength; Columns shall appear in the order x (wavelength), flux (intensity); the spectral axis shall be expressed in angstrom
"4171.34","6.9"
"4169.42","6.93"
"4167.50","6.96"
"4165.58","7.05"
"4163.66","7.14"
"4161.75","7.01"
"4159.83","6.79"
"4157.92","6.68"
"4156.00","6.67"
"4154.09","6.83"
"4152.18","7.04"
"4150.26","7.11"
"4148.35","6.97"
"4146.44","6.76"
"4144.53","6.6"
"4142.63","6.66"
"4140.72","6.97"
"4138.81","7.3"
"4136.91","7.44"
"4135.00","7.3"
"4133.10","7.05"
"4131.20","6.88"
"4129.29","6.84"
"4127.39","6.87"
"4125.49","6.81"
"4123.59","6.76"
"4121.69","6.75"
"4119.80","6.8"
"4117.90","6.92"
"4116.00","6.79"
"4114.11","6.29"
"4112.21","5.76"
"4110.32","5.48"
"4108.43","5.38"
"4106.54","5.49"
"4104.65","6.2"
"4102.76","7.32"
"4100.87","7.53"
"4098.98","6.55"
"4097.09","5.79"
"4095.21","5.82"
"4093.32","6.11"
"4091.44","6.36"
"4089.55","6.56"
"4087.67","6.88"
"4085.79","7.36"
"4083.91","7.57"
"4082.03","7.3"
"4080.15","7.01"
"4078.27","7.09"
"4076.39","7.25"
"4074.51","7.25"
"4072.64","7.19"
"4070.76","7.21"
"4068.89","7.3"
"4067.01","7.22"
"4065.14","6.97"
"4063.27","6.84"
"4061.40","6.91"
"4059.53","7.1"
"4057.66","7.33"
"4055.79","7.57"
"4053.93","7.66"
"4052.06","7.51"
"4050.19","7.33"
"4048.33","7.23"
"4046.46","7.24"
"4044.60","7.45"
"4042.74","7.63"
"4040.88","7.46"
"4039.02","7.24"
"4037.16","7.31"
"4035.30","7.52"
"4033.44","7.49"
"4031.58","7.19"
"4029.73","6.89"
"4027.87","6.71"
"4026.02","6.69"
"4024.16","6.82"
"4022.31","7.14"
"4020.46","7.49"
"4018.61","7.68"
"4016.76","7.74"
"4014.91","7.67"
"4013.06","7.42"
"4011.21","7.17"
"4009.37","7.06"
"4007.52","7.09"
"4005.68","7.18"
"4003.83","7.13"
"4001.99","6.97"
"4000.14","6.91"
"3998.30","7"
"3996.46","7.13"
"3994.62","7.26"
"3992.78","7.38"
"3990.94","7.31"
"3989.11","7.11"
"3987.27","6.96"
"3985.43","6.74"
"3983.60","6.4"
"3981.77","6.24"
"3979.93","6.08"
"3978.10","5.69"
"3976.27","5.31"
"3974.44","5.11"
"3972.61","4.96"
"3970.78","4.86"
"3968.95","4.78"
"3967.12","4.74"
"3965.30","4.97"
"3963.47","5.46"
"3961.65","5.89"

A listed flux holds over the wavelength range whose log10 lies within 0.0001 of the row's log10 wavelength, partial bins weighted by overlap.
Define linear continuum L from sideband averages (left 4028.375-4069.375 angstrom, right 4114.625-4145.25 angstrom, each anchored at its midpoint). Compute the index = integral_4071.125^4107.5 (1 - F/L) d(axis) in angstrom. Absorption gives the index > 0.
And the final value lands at 1.67 angstrom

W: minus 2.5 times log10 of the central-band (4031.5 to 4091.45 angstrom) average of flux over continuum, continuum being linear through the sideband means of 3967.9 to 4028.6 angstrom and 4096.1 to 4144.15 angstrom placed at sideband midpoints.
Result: -0.09 mag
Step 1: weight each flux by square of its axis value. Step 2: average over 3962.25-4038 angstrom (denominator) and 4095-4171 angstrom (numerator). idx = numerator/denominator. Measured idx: 1.08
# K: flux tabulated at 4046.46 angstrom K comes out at 7.24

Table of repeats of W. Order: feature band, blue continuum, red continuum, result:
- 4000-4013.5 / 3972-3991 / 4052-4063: -0.093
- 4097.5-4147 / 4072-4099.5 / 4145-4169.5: 0.031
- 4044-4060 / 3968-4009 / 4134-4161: -0.115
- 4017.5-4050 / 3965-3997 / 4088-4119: -0.177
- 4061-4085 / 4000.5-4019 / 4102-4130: -0.062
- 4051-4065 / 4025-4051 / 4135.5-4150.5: -0.010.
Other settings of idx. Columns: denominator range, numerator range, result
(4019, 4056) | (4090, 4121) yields 0.89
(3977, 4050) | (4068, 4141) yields 0.99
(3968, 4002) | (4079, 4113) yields 1.08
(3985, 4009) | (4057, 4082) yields 1.04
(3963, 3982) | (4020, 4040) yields 1.40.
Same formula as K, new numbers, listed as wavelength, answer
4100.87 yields 7.53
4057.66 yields 7.33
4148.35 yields 6.97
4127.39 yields 6.87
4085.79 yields 7.36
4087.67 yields 6.88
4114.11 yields 6.29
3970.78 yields 4.86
